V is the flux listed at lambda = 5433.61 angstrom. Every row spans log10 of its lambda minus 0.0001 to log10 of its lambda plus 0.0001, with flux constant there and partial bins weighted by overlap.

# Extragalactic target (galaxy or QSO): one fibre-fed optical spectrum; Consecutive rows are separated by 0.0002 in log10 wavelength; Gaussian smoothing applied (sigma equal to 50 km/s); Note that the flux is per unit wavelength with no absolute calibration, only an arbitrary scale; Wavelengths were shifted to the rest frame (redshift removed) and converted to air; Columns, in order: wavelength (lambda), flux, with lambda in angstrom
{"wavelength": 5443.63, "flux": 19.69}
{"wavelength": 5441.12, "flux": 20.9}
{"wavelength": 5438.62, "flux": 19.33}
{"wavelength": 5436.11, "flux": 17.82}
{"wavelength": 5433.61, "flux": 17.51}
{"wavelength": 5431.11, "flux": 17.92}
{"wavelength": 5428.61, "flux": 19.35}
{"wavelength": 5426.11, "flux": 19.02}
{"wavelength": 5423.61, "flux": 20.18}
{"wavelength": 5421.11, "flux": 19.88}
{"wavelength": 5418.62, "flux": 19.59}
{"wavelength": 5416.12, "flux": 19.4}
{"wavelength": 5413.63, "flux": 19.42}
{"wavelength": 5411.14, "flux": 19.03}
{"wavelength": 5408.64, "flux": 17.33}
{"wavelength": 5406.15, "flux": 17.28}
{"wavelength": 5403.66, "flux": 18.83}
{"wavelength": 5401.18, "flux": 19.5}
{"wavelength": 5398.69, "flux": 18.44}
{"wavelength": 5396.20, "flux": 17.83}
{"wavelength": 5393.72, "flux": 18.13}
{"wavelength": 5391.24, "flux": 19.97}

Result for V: 17.51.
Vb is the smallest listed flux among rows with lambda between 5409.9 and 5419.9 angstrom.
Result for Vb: 19.03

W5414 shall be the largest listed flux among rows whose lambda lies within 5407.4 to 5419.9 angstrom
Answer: 19.59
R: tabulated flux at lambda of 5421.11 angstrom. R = 19.88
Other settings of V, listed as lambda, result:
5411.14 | 19.03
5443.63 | 19.69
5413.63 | 19.42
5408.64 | 17.33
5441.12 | 20.9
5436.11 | 17.82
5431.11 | 17.92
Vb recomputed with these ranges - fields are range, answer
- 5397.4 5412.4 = 17.28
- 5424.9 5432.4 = 17.92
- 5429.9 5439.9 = 17.51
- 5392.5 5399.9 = 17.83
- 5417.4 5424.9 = 19.59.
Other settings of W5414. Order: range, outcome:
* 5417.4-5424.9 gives 20.18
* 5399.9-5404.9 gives 19.5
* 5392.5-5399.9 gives 18.44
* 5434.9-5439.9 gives 19.33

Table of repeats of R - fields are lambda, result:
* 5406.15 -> 17.28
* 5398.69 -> 18.44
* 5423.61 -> 20.18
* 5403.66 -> 18.83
